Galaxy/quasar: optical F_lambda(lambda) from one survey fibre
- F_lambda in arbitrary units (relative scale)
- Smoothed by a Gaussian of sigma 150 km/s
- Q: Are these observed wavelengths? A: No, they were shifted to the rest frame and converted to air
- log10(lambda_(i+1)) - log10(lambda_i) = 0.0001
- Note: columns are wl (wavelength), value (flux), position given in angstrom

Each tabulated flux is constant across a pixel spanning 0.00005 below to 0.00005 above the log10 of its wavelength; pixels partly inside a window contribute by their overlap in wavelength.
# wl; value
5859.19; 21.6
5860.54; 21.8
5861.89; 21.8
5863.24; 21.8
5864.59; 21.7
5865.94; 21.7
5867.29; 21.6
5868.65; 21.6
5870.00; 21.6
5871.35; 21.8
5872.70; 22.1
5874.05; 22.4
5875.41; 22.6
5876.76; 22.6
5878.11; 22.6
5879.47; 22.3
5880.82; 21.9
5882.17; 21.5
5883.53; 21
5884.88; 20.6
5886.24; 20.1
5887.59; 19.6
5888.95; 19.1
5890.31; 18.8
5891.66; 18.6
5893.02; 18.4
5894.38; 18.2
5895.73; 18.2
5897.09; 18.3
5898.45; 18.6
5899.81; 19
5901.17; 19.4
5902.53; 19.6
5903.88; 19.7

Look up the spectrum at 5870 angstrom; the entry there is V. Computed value 21.6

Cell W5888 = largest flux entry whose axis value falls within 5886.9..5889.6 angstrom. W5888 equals 19.6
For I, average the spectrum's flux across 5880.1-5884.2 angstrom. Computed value 21.5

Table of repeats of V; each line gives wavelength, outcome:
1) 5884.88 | 20.6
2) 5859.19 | 21.6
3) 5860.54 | 21.8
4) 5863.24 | 21.8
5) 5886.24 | 20.1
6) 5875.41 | 22.6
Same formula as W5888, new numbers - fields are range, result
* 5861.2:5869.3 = 21.8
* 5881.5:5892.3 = 21.5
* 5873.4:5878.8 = 22.6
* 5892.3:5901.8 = 19.4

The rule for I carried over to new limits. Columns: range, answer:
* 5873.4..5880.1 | 22.5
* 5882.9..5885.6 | 20.8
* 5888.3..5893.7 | 18.7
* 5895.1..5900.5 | 18.5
